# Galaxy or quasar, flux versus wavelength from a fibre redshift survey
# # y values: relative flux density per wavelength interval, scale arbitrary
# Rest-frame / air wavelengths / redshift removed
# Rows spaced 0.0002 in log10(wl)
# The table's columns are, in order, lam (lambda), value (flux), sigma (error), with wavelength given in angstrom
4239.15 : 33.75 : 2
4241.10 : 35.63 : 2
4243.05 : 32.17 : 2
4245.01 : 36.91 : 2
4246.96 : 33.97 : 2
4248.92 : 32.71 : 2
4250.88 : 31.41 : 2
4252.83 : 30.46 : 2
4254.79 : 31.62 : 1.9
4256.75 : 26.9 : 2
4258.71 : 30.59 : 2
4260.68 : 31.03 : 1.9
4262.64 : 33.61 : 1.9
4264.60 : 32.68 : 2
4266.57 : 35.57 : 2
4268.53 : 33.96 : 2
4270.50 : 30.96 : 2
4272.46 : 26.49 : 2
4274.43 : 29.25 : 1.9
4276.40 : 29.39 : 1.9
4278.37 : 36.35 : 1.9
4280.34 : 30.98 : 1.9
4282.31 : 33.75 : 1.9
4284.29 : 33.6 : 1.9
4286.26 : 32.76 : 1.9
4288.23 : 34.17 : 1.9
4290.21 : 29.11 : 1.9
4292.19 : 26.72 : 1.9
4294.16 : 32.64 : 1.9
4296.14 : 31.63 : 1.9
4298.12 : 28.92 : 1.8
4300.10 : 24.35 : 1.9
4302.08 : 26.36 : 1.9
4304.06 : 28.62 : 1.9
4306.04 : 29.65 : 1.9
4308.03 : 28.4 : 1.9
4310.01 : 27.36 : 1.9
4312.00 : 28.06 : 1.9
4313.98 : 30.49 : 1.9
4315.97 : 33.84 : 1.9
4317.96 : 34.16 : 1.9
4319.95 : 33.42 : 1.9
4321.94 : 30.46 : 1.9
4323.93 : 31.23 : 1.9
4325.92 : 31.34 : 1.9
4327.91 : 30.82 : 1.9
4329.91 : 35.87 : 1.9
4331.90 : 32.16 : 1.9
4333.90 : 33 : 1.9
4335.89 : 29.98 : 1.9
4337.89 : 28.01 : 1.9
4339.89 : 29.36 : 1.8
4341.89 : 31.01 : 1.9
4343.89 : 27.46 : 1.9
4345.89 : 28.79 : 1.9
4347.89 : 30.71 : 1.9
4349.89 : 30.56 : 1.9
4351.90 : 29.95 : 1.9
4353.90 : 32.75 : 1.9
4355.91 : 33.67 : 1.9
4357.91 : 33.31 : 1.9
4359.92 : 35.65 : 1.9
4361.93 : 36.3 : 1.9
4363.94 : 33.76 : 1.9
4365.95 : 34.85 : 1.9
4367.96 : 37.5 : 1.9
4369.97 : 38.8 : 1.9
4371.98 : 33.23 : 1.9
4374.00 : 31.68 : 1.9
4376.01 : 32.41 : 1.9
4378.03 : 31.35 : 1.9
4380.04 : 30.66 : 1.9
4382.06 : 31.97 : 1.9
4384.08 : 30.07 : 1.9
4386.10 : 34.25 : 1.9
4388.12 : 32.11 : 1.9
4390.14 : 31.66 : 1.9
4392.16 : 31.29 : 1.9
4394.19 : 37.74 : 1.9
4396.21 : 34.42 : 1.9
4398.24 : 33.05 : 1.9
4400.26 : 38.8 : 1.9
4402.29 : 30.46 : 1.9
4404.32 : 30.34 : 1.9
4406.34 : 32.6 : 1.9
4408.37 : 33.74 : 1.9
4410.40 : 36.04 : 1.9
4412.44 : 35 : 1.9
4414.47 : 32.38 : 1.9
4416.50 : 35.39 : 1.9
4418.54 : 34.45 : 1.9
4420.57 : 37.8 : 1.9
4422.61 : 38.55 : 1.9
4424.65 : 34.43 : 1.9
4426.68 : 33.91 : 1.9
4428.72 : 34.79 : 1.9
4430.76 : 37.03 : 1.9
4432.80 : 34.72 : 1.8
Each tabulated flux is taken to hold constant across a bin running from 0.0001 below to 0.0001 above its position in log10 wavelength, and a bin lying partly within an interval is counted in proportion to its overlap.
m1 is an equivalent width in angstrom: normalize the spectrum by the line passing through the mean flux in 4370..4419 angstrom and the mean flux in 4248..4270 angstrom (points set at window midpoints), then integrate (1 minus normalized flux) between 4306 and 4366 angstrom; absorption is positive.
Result 2.1 angstrom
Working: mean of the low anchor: 31.8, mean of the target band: 31.5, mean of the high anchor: 33.2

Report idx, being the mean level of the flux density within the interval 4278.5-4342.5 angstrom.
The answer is 30.8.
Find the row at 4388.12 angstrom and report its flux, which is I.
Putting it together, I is 32.11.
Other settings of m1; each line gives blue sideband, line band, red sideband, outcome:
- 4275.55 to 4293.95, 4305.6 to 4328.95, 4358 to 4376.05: 1.6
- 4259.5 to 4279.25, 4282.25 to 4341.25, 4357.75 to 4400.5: 3.6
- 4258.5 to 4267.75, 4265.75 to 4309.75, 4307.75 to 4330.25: 2.2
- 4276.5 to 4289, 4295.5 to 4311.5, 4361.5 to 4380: 2.6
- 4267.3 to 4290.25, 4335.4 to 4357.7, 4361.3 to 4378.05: 2.4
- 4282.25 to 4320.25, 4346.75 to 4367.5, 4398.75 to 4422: -0.6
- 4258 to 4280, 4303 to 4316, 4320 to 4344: 0.9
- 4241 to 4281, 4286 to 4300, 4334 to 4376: 0.8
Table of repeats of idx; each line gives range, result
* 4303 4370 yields 31.7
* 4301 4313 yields 28.1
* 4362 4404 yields 33.5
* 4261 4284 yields 32.1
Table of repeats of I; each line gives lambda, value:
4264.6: 32.68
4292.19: 26.72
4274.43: 29.25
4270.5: 30.96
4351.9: 29.95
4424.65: 34.43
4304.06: 28.62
